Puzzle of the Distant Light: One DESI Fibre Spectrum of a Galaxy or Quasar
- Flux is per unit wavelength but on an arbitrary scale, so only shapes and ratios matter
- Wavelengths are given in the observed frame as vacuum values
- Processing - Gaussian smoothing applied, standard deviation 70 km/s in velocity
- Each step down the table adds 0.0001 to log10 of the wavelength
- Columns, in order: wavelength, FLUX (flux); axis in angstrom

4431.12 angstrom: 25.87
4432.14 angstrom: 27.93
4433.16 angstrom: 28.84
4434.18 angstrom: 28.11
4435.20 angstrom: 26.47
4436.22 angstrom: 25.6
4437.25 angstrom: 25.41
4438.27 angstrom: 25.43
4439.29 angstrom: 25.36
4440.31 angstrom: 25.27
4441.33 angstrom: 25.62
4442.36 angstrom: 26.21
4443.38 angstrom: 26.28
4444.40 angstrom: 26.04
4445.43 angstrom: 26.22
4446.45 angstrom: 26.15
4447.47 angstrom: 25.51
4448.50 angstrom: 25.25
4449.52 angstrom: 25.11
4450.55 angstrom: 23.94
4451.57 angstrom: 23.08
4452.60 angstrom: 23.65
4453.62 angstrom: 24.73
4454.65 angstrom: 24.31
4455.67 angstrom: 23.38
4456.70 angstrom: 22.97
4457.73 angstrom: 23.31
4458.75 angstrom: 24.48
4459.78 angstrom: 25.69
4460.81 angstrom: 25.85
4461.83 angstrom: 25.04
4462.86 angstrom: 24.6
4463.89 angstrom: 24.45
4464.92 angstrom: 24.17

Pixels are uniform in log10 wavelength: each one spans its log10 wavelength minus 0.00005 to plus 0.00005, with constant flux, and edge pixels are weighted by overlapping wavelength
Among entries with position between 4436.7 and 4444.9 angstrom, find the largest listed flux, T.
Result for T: 26.28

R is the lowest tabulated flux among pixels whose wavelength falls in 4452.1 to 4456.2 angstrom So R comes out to 23.38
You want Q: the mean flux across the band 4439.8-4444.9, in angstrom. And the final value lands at 25.9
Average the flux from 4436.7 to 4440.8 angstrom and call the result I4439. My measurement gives 25.4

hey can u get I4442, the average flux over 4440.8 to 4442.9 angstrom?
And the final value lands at 25.9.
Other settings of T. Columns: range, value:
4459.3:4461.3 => 25.85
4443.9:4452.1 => 26.22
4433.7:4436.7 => 28.11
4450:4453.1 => 23.94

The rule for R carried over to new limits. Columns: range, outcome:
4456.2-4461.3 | 22.97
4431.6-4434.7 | 27.93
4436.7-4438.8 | 25.41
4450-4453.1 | 23.08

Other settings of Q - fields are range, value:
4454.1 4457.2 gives 23.5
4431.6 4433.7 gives 28.4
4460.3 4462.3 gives 25.5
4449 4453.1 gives 23.9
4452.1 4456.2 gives 24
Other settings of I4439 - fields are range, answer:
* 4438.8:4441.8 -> 25.5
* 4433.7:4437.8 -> 26.3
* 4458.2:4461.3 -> 25.3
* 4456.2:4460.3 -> 24.1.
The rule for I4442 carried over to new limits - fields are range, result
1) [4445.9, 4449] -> 25.7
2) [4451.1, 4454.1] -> 23.8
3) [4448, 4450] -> 25.2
